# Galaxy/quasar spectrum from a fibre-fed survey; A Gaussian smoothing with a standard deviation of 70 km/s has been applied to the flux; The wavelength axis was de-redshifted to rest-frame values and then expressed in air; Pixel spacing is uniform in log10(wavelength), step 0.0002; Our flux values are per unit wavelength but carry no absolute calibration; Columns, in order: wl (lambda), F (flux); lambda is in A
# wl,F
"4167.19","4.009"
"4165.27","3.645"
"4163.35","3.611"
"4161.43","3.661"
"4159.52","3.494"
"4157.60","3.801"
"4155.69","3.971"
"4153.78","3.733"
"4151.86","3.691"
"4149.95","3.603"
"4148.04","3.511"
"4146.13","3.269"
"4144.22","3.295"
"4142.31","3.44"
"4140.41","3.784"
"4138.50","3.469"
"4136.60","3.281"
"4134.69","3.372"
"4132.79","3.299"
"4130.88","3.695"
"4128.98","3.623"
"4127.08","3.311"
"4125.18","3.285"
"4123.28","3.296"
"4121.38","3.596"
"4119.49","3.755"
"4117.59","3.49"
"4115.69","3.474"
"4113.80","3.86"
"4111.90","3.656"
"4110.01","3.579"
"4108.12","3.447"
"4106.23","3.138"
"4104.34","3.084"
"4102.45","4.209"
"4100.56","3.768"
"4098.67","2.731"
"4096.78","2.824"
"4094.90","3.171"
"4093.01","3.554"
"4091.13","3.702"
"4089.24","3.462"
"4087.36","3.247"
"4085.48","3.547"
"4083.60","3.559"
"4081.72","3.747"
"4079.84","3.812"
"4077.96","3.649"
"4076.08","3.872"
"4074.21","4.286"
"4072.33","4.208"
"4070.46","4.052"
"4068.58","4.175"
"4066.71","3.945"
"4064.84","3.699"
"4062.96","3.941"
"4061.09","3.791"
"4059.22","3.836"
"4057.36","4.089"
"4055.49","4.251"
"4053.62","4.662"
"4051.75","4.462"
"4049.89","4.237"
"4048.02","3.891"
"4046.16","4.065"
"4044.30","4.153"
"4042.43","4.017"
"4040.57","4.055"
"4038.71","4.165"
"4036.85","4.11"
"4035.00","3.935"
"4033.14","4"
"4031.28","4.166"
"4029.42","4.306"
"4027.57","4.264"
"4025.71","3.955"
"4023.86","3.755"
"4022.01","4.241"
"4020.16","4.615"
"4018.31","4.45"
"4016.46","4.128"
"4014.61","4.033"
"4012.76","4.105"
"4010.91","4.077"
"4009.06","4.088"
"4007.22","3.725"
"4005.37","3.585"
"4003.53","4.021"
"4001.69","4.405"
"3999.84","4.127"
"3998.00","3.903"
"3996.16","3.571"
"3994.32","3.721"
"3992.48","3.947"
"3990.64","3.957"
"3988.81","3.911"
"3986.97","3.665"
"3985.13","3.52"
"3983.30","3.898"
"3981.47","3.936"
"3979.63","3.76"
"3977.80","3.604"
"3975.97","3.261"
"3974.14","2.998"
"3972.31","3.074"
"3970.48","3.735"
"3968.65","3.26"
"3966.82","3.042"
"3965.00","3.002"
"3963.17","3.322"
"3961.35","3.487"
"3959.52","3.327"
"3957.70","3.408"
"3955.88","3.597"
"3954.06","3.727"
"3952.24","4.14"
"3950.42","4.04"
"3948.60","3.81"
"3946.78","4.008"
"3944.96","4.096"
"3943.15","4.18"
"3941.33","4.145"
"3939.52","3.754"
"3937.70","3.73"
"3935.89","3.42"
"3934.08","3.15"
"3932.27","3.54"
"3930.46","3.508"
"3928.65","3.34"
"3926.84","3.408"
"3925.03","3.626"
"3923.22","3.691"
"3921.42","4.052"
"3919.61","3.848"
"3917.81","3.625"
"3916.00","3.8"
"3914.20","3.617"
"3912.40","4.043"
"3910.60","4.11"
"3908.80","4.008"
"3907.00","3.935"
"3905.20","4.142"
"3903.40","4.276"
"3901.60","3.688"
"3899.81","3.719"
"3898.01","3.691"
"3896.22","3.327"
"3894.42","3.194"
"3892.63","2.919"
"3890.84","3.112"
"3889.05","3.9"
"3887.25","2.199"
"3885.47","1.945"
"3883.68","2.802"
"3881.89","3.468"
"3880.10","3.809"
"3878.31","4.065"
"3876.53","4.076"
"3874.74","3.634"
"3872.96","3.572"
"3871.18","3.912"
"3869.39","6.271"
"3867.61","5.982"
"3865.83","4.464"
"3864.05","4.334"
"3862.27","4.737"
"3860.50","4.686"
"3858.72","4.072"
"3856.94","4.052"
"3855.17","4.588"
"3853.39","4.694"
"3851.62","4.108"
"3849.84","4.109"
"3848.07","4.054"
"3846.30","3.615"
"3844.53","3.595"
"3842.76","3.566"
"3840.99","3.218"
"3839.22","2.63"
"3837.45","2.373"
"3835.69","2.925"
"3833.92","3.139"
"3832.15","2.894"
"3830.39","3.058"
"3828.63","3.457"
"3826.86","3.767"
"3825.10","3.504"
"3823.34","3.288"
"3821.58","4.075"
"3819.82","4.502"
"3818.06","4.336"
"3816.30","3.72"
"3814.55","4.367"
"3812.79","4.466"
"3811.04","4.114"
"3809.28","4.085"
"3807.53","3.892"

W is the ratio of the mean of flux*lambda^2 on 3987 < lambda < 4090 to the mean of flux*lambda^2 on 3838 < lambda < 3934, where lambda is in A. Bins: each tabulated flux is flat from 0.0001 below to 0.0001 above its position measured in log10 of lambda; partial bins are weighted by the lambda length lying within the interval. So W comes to 1.1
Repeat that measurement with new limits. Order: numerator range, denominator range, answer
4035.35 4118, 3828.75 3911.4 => 1.12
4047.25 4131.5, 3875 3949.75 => 1.11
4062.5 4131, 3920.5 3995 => 1.06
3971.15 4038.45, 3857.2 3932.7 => 1.09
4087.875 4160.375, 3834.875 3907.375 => 1.05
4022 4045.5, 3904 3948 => 1.14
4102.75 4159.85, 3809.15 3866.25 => 1.06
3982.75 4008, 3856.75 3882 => 0.94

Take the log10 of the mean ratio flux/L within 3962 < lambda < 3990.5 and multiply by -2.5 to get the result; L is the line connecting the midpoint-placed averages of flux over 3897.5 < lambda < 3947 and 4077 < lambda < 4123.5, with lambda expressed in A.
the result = 0.07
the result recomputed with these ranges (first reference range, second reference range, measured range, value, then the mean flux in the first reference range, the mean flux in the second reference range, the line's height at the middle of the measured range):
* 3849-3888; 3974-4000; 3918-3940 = 0.09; 4.08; 3.73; 3.9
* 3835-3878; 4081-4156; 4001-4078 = -0.12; 4.06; 3.48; 3.66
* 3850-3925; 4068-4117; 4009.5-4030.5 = -0.13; 3.9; 3.6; 3.71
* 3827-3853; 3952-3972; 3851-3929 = -0.14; 3.38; 3.42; 3.4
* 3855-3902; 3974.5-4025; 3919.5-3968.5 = 0.07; 3.85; 3.92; 3.89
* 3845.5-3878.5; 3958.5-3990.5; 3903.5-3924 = 0.01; 4.38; 3.47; 3.96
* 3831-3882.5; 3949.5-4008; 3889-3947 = 0.03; 3.95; 3.65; 3.8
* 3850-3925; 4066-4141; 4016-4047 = -0.13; 3.9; 3.57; 3.68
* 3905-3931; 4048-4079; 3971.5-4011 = 0.05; 3.78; 4.06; 3.92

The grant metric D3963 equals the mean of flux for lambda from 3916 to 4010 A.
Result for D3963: 3.68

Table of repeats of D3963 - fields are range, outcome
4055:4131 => 3.64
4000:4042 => 4.1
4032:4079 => 4.06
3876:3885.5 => 3.46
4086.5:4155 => 3.47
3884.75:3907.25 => 3.38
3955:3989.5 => 3.46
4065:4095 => 3.76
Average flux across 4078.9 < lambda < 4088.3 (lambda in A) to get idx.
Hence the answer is 3.58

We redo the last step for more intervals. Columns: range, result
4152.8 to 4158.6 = 3.83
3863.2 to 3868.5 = 4.93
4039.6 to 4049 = 4.04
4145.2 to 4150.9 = 3.46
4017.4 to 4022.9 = 4.44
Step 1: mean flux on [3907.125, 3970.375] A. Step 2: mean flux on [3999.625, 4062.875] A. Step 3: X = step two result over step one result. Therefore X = 1.12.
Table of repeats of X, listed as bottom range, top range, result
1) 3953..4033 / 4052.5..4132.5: 0.97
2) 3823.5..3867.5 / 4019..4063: 1.10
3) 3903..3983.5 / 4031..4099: 1.06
